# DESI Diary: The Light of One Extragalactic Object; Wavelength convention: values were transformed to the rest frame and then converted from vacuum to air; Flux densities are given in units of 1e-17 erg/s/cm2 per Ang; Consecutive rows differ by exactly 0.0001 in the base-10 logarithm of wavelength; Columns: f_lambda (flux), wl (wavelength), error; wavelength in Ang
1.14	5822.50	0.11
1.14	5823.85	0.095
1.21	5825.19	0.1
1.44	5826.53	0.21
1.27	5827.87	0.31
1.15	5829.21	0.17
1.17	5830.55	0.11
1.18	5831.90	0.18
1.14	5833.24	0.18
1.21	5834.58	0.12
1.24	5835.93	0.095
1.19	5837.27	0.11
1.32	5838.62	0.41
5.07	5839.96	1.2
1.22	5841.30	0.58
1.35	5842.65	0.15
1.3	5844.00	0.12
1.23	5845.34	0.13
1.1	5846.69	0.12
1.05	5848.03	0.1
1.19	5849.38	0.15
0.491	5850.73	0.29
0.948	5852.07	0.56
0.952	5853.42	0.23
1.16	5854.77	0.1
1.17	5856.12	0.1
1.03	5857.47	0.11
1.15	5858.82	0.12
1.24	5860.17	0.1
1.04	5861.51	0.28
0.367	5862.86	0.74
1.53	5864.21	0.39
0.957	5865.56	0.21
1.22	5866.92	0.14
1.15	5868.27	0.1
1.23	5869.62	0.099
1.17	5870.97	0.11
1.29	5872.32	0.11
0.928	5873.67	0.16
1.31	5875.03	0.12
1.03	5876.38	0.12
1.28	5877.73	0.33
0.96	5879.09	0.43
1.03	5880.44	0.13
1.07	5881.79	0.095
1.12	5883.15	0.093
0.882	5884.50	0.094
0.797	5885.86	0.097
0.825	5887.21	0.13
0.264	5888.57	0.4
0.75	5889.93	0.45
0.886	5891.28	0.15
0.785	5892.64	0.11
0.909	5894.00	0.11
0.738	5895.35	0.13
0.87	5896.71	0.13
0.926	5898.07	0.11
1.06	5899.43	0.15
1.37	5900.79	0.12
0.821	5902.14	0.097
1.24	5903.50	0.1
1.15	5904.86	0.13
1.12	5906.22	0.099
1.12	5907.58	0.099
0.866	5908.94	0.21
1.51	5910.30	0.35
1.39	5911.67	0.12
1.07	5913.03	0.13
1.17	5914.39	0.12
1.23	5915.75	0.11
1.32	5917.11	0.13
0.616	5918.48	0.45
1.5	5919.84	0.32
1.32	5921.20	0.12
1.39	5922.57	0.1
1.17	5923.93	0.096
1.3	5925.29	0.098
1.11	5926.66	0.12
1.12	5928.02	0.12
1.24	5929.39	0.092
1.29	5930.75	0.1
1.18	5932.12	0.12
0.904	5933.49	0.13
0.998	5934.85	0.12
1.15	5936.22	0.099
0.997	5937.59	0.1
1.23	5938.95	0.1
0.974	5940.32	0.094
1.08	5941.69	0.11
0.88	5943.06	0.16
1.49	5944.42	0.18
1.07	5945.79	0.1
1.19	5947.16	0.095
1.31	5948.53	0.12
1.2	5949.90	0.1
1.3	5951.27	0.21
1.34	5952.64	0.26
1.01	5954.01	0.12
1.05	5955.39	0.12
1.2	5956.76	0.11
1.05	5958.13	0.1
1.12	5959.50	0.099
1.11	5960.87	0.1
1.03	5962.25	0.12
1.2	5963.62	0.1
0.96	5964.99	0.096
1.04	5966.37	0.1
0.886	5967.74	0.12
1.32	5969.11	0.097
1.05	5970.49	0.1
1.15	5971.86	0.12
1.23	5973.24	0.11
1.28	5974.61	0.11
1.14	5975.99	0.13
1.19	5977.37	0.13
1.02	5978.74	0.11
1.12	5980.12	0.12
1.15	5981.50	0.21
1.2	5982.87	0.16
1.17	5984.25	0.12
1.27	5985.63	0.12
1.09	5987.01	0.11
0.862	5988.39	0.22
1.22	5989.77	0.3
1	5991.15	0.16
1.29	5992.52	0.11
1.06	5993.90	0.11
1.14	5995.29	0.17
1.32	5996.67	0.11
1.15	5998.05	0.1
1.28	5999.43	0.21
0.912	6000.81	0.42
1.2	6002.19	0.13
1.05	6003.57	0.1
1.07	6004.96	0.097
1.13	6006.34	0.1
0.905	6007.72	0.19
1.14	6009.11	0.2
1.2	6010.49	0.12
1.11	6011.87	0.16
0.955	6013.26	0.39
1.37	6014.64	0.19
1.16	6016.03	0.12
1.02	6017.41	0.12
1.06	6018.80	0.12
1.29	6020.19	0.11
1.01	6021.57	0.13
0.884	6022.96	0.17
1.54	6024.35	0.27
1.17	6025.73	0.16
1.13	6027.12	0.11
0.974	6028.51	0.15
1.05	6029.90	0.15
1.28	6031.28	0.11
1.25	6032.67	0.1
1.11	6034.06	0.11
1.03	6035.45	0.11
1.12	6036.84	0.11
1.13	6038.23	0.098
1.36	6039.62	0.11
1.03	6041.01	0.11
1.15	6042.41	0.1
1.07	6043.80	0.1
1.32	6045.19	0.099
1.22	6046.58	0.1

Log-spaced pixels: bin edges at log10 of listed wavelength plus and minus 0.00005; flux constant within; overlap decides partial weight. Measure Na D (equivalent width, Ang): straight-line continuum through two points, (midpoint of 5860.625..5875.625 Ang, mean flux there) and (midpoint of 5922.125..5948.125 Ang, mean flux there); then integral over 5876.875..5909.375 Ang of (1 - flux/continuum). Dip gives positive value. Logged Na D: 4.93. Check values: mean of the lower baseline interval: 1.11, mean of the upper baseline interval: 1.15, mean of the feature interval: 0.953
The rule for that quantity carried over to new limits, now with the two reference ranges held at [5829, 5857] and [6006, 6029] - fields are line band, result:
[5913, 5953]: 1.6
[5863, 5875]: 1.3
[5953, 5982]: 1.7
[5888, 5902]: 4.5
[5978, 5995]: 0.5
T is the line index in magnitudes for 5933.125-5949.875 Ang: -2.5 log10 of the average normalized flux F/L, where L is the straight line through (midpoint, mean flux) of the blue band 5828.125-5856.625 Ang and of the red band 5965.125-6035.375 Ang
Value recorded 0.08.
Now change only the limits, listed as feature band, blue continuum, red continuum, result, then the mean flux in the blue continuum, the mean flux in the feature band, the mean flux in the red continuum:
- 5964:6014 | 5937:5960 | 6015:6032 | 0.02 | 1.15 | 1.12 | 1.14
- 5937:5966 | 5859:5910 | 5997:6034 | -0.06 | 1.01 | 1.13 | 1.13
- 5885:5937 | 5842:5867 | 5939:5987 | 0.05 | 1.07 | 1.06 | 1.14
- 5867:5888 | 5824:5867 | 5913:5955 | 0.15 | 1.26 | 1.07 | 1.17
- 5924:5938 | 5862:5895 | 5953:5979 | -0.07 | 0.987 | 1.13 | 1.11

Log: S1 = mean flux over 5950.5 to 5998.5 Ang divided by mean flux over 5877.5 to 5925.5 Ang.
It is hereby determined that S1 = 1.08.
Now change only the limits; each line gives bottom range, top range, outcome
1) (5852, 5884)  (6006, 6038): 1.02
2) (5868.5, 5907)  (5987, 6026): 1.13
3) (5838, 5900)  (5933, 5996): 1.01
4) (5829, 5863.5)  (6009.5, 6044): 0.91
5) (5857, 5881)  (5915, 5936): 1.06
